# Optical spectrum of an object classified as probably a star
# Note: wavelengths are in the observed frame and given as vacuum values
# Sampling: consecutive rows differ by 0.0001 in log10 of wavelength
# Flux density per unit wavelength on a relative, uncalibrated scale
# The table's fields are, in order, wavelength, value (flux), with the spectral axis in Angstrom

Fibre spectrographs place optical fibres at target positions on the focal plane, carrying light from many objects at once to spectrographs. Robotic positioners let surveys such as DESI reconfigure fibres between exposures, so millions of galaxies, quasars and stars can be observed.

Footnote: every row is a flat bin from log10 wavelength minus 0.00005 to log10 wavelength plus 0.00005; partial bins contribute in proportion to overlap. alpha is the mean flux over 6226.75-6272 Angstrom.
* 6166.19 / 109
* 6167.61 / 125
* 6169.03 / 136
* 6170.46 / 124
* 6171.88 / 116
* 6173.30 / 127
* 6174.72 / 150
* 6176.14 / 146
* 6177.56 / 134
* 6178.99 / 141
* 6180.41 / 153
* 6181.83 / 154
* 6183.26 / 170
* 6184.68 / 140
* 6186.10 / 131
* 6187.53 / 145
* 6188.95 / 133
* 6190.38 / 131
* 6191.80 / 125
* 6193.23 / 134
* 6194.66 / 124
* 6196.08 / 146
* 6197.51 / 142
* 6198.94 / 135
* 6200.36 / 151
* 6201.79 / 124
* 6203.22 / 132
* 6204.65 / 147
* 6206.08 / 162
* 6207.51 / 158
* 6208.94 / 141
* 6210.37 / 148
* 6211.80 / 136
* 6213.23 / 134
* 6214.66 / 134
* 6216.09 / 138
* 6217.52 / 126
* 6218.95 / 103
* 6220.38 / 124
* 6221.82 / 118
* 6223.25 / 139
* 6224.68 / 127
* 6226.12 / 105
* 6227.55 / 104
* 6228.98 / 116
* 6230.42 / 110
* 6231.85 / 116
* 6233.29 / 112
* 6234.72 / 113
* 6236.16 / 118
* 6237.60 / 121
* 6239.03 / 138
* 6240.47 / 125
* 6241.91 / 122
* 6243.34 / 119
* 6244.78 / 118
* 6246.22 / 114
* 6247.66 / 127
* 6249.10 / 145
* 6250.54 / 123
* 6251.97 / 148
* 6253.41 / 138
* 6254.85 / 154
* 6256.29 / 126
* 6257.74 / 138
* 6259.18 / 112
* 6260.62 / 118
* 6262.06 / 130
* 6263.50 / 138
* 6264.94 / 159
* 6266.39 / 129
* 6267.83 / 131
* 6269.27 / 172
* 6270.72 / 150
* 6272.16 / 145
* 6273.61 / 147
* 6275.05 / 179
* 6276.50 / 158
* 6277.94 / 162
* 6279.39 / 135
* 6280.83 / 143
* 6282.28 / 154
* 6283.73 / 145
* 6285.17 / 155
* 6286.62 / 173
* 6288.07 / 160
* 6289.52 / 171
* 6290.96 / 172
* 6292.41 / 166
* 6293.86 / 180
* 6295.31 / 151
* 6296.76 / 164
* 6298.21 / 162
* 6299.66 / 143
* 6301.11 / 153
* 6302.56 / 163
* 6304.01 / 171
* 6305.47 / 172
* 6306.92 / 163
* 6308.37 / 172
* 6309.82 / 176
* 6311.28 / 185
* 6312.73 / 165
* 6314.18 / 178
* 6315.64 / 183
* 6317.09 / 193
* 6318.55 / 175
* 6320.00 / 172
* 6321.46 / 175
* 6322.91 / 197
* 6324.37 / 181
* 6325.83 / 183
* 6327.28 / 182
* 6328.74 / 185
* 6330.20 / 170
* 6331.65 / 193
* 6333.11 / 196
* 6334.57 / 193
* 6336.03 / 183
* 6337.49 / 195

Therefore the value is 129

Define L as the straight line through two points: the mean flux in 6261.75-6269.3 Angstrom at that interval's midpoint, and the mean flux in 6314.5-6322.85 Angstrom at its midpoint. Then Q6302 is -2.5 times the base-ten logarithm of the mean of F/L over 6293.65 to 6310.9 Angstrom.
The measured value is 0.03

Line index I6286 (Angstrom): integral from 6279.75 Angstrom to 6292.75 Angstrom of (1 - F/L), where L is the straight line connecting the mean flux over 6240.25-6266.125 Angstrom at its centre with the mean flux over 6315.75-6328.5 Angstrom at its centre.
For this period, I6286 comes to -0.3 Angstrom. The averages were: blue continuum 131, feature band 159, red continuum 182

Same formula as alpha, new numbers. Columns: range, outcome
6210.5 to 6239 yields 122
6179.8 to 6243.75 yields 132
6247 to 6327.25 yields 158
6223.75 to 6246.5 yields 118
